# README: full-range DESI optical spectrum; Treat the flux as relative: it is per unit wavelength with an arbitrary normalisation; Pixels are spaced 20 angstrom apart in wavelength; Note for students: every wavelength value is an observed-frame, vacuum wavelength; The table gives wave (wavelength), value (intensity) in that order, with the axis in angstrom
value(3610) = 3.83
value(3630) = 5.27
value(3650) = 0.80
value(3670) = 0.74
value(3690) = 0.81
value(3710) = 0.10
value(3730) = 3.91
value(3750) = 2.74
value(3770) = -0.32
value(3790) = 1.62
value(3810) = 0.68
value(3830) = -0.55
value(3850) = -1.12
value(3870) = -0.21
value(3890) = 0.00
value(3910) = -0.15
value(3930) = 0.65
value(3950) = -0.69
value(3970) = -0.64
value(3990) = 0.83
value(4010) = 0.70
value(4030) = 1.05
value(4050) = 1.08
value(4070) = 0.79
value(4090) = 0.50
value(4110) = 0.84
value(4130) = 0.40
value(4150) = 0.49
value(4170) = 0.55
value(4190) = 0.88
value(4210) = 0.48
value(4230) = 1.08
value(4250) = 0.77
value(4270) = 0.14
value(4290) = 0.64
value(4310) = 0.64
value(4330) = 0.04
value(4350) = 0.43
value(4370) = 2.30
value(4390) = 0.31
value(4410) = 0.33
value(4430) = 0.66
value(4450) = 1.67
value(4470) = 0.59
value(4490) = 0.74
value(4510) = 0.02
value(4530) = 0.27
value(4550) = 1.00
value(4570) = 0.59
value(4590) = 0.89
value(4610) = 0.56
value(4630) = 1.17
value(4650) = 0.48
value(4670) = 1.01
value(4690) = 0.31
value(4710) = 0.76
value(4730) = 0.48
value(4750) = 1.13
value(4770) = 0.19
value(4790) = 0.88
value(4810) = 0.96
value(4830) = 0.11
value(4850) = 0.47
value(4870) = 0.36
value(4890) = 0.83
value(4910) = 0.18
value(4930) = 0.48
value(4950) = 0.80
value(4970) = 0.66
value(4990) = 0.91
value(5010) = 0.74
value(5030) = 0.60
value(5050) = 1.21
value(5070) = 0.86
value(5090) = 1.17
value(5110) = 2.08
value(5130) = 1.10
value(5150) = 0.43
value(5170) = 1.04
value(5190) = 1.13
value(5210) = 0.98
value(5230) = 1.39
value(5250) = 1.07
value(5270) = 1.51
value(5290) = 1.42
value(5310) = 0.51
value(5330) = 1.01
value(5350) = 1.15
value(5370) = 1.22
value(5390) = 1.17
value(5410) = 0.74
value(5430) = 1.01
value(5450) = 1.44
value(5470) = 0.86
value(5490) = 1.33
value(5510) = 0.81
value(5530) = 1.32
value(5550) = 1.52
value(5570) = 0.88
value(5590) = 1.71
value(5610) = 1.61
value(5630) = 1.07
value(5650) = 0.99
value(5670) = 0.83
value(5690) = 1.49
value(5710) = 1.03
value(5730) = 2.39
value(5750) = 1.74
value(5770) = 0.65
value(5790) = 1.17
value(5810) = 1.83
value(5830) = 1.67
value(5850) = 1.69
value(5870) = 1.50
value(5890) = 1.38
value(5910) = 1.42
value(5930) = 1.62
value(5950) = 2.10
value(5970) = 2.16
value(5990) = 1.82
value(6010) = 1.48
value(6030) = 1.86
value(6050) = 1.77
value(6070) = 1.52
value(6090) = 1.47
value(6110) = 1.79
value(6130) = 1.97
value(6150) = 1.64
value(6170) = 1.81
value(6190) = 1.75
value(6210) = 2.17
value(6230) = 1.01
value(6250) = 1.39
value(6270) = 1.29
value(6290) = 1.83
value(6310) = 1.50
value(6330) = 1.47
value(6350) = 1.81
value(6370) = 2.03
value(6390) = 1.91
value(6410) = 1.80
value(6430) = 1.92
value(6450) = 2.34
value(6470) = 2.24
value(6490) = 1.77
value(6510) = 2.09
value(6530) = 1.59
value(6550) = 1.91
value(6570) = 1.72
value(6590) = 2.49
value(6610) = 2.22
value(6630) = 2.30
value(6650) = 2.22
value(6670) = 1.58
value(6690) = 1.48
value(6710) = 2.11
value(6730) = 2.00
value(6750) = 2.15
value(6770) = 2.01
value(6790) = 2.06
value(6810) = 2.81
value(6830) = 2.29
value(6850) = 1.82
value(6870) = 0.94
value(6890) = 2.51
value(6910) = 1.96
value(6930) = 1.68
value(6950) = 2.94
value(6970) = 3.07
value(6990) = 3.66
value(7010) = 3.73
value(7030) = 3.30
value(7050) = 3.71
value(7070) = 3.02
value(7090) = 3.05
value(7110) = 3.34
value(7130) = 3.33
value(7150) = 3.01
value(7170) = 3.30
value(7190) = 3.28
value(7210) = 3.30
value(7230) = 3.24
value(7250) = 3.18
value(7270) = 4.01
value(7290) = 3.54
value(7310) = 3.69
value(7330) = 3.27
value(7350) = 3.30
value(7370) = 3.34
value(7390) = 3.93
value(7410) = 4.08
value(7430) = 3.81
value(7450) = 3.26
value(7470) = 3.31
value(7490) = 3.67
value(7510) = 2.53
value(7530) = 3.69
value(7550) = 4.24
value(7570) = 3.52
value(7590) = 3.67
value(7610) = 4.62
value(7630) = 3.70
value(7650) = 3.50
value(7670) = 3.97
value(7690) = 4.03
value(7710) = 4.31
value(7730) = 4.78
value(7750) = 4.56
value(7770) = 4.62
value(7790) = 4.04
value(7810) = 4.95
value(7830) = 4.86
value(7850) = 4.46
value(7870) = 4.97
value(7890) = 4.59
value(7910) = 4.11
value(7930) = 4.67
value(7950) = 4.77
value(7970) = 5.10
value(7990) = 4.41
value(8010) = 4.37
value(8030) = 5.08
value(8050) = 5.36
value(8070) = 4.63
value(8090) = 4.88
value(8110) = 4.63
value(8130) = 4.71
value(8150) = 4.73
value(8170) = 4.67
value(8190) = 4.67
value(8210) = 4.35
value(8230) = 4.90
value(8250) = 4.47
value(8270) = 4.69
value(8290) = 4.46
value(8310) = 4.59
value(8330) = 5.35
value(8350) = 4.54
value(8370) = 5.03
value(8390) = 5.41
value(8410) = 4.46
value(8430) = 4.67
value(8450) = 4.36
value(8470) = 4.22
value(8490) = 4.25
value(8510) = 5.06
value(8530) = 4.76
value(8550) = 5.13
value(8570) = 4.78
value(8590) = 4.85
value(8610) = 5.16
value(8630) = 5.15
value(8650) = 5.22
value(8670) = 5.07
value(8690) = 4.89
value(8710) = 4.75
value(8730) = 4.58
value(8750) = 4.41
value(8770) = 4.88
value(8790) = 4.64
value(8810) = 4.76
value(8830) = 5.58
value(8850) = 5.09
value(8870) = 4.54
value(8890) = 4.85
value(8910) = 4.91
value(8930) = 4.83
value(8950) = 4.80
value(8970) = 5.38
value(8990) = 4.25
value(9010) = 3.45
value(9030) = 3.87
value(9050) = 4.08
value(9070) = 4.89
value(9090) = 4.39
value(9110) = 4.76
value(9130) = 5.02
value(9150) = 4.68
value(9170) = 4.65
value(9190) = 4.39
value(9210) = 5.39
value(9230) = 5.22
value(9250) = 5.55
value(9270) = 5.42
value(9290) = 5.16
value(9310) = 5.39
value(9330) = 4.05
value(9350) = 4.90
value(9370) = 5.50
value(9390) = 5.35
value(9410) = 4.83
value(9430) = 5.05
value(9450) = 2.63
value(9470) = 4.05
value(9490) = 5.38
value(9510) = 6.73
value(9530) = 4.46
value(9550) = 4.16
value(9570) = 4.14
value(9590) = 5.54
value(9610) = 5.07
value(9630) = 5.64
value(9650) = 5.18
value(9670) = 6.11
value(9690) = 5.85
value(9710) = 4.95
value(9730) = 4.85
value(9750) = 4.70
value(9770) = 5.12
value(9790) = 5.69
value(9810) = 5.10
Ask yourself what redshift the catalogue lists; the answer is 0.74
